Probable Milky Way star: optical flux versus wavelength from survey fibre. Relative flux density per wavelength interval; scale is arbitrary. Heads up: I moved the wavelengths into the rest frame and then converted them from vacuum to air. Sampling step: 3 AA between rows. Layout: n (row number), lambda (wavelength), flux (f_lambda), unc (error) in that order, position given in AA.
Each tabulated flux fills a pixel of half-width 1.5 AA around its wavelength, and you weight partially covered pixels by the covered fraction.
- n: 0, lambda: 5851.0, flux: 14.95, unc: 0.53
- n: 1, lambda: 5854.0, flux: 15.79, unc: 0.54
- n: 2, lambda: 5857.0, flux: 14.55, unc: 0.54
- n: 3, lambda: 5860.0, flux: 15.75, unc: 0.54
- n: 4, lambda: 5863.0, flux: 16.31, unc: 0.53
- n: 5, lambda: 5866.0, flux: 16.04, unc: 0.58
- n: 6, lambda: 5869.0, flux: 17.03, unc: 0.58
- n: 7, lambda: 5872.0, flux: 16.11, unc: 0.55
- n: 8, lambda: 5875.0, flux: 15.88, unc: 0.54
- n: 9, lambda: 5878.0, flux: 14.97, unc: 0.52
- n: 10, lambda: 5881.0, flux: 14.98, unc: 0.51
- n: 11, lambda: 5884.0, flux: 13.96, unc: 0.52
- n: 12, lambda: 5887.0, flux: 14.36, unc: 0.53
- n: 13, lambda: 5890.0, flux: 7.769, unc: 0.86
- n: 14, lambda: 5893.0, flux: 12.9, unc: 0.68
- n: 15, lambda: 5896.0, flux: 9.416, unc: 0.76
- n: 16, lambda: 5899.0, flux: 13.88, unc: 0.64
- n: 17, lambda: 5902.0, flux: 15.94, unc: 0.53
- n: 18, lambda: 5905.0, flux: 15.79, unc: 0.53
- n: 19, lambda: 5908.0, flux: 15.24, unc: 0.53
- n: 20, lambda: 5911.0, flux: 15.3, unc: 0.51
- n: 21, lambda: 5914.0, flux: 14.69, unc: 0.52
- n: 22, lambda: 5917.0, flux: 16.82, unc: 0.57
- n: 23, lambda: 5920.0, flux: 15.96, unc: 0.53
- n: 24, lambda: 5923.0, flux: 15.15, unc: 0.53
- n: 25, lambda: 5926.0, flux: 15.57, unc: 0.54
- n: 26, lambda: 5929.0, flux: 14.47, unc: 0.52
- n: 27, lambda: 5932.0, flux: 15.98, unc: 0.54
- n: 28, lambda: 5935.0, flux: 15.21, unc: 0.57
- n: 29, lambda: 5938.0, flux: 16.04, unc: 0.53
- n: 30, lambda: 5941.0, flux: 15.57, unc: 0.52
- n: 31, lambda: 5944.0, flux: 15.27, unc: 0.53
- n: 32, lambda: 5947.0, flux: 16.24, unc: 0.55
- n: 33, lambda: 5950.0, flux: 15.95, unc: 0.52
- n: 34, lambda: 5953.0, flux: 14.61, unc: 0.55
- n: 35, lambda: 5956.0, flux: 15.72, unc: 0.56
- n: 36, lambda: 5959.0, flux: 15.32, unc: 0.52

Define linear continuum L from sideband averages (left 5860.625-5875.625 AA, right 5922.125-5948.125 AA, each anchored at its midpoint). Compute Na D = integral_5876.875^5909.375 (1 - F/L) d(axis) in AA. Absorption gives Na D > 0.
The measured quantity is 4.95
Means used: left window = 16.3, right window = 15.5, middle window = 13.5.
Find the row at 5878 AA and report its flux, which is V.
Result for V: 14.97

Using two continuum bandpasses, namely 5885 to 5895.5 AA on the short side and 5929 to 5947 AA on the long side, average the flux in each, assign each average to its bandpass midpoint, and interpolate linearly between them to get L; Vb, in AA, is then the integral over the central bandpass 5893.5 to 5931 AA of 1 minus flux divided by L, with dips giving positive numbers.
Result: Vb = -3.9 AA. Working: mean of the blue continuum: 11.6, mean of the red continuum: 15.6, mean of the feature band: 14.8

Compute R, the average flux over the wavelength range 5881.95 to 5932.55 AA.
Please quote 14.3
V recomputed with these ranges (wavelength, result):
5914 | 14.69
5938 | 16.04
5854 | 15.79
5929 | 14.47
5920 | 15.96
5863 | 16.31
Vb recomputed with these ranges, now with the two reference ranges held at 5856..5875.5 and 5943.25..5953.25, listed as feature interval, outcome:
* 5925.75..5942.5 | 0.3 AA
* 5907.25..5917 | 0.3 AA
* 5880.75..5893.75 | 2.7 AA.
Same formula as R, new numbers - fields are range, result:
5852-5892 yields 14.9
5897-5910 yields 15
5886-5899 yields 11.3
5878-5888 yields 14.5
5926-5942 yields 15.5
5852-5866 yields 15.6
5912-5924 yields 15.7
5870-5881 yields 15.6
